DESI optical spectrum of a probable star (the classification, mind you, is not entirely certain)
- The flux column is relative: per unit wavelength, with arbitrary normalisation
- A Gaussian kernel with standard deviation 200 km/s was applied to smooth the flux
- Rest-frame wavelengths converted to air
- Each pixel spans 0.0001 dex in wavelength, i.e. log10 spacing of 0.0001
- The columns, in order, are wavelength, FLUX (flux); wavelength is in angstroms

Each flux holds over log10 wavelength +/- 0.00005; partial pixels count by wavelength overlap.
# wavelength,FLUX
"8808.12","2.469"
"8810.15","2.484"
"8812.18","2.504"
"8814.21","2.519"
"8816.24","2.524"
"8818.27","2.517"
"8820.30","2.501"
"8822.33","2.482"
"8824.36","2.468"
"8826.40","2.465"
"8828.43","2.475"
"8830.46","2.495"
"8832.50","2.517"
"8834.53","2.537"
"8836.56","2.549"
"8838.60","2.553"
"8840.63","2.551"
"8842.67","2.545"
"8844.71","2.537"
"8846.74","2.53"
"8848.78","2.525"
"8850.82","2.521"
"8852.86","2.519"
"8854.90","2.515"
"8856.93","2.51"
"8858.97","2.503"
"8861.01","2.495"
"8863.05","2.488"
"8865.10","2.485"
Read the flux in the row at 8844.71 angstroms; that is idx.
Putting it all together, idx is 2.537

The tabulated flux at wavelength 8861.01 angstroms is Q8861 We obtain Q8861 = 2.495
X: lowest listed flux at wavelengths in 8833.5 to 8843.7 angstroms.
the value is 2.537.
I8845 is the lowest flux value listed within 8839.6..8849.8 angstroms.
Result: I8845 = 2.525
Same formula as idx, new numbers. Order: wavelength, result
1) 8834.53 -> 2.537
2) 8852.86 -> 2.519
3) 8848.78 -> 2.525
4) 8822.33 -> 2.482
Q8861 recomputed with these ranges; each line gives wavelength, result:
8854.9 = 2.515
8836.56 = 2.549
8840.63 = 2.551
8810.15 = 2.484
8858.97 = 2.503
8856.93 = 2.51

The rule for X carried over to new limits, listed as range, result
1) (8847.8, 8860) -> 2.503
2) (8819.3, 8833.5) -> 2.465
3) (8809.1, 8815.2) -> 2.484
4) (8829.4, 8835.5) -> 2.495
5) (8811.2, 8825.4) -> 2.468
